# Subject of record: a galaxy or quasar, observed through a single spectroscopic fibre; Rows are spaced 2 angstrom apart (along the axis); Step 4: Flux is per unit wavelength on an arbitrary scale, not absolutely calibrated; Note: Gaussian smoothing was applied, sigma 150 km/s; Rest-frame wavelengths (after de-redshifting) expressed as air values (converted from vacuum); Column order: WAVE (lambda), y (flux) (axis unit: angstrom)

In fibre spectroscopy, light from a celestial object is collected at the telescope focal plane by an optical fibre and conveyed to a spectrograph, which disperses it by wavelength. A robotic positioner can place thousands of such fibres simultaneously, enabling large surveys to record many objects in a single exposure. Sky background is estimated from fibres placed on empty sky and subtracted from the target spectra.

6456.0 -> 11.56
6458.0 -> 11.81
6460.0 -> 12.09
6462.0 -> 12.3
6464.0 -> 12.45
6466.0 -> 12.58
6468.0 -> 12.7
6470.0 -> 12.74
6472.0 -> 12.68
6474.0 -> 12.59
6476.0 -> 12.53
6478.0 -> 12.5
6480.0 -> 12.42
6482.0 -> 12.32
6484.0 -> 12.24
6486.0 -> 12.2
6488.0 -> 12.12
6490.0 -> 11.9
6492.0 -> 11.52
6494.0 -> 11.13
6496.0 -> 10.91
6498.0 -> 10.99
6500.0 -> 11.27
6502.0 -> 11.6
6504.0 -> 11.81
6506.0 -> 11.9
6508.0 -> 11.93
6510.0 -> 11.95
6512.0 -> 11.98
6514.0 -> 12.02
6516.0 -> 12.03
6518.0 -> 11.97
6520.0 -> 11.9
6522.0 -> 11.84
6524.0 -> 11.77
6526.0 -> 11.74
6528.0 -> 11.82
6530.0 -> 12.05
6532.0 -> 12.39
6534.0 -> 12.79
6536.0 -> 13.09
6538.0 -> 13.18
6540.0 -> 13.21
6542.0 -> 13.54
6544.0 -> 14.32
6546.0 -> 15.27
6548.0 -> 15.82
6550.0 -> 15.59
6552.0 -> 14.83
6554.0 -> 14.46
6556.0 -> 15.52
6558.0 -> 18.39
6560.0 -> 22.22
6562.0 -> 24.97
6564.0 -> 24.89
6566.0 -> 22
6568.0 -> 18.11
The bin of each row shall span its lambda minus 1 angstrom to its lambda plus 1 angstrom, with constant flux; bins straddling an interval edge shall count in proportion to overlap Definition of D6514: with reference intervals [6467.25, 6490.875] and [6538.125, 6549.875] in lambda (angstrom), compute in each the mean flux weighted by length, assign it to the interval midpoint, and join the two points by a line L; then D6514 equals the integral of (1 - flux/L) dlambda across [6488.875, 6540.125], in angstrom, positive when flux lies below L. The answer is 6.0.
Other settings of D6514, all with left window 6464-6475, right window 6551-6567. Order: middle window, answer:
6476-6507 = 5.4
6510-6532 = 6.2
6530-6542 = 3.3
